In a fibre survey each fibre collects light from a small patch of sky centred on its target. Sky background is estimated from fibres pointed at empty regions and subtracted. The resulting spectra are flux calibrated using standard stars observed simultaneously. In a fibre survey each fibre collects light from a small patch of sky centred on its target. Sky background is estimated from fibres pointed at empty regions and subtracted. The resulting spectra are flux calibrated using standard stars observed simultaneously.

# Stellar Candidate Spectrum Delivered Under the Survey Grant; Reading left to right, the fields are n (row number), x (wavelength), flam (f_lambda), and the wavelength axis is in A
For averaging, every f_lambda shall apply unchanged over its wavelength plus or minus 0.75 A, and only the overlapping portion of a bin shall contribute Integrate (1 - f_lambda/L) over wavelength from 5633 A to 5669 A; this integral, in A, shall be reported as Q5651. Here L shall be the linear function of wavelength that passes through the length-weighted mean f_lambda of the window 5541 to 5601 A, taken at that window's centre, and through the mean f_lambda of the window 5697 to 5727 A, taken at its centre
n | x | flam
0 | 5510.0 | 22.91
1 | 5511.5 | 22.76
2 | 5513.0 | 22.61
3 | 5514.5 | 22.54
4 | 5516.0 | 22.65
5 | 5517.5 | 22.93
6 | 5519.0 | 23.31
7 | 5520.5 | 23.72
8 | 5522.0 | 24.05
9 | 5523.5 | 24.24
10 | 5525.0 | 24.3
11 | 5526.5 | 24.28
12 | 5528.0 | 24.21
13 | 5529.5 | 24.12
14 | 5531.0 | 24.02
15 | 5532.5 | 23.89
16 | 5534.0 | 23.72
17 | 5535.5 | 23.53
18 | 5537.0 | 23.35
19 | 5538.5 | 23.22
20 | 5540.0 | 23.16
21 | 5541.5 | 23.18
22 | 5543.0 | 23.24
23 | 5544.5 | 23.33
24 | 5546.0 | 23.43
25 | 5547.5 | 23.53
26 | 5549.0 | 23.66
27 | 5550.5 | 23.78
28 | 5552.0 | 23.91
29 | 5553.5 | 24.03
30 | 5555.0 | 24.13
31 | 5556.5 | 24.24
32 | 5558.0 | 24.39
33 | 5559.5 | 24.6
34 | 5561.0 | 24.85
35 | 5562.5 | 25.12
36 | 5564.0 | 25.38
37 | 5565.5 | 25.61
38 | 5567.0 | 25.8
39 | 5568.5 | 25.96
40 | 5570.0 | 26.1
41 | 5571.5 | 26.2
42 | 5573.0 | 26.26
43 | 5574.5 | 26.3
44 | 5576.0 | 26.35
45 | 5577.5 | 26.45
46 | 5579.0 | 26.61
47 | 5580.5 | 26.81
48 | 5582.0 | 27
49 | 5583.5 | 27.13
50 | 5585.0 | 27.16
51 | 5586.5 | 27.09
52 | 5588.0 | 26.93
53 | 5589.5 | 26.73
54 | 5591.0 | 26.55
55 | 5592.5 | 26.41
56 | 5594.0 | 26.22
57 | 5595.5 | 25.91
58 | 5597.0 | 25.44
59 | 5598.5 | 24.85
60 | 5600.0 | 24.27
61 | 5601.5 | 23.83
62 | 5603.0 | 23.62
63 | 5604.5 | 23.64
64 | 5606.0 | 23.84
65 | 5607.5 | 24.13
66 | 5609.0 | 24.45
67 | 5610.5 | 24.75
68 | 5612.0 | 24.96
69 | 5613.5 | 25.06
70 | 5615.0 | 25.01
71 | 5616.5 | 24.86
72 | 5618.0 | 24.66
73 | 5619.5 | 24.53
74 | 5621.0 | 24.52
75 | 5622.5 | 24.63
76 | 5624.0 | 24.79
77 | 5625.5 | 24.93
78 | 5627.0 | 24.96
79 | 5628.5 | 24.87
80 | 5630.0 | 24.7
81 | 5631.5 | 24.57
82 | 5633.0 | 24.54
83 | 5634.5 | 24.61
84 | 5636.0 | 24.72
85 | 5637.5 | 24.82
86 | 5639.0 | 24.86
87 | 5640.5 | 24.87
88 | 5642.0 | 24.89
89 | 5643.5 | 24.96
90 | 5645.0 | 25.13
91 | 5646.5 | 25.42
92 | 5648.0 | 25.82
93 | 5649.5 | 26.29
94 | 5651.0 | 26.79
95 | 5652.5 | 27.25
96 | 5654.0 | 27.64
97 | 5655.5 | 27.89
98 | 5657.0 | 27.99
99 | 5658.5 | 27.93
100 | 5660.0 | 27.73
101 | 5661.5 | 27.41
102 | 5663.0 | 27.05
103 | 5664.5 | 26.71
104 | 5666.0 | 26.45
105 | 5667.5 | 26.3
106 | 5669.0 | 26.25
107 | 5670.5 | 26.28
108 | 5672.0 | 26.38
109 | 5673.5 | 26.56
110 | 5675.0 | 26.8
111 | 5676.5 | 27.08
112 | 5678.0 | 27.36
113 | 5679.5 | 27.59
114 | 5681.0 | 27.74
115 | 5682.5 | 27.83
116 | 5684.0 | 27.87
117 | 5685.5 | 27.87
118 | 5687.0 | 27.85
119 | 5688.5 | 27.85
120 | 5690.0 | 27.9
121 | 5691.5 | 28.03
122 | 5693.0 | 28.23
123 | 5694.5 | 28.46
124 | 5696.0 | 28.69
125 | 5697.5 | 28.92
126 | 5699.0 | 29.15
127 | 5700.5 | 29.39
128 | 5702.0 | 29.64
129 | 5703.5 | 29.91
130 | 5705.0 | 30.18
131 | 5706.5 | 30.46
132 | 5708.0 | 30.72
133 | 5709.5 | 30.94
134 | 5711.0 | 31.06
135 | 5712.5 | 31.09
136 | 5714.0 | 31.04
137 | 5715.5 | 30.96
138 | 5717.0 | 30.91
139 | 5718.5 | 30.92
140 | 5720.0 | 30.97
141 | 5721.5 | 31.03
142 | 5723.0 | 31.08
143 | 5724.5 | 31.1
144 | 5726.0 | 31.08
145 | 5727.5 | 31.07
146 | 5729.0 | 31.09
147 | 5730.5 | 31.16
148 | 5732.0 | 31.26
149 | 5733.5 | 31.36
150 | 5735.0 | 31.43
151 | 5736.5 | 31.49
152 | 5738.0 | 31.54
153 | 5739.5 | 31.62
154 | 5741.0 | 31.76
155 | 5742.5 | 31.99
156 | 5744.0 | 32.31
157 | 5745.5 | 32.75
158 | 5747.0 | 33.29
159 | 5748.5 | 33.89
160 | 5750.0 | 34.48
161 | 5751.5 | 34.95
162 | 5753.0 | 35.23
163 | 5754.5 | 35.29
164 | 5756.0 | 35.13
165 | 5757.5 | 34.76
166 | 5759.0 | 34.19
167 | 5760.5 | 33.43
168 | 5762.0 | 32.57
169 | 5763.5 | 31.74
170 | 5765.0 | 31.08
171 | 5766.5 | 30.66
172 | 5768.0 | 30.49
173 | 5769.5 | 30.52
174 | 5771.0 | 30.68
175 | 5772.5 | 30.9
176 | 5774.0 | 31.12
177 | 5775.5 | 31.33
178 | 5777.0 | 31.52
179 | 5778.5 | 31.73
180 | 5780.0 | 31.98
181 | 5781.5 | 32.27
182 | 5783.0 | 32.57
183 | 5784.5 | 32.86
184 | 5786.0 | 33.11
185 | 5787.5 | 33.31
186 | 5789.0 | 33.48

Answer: 2.7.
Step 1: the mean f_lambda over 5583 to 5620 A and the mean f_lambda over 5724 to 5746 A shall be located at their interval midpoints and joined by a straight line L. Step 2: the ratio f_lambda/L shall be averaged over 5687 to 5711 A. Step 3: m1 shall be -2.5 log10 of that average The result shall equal 0.022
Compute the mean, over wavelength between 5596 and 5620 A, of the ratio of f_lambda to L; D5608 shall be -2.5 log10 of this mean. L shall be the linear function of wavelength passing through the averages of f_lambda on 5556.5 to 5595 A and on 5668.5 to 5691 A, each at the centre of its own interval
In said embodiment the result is 0.08 mag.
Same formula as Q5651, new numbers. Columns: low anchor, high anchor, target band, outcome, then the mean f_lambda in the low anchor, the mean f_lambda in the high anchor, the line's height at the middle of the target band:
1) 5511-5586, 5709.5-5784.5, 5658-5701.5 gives 2.78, 24.5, 32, 29.5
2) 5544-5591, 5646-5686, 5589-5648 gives 3.14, 25.5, 27.1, 26.3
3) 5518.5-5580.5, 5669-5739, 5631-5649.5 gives 1.64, 24.5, 29.5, 27.4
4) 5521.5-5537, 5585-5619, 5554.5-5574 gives -0.58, 24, 25.2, 24.6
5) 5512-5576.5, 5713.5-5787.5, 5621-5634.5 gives 1.31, 24.2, 32.1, 27.4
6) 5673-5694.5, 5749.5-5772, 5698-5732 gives -0.99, 27.7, 33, 29.8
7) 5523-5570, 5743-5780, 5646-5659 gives 0.61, 24.2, 32.6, 28.3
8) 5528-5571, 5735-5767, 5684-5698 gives 1.03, 24.2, 33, 30.4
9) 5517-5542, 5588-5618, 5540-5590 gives -1.87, 23.7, 25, 24.4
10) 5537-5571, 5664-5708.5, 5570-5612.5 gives -0.67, 24.3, 28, 25.3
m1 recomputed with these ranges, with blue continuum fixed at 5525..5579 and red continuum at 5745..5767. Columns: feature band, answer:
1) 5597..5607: 0.112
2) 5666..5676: 0.130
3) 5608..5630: 0.113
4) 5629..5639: 0.144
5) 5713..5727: 0.034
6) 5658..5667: 0.087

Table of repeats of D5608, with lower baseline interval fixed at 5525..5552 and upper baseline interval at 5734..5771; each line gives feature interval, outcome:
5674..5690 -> 0.08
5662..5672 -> 0.10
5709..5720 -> 0.00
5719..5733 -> 0.02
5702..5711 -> 0.01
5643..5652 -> 0.10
